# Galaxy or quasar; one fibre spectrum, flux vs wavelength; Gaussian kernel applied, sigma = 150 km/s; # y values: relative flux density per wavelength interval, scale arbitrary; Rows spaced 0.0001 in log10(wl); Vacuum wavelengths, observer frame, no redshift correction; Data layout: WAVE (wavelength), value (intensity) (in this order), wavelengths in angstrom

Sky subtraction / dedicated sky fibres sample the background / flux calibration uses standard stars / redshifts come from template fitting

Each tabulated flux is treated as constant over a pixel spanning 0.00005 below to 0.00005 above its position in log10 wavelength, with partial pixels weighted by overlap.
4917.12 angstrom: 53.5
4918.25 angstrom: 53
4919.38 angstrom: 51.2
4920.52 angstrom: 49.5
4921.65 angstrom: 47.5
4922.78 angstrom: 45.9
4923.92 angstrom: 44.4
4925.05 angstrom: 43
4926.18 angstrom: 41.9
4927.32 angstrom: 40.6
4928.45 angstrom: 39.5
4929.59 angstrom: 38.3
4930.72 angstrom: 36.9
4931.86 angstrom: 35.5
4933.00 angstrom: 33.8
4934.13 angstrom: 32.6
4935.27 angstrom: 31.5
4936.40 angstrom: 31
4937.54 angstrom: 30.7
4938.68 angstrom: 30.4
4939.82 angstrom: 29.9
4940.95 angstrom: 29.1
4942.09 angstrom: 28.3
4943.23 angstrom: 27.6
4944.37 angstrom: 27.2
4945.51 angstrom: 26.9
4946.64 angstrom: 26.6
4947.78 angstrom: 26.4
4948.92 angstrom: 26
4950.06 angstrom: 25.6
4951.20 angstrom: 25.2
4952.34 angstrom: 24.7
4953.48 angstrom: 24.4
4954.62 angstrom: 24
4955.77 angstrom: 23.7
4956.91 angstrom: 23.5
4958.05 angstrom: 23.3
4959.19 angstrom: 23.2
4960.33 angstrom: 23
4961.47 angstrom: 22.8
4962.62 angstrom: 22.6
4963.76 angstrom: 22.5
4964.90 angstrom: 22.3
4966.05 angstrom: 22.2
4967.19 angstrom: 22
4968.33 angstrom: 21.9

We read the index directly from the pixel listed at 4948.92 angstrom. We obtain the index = 26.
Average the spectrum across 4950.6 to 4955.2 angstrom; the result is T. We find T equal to 24.5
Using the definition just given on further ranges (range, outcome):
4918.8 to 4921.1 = 50.3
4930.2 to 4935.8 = 34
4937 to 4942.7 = 29.6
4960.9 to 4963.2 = 22.7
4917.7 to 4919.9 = 52.2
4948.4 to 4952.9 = 25.4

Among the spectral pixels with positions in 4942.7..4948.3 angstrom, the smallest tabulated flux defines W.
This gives 26.4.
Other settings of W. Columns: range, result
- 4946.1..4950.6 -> 25.6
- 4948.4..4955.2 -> 24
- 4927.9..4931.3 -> 36.9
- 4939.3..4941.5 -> 29.1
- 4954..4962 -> 22.8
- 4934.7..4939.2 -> 30.4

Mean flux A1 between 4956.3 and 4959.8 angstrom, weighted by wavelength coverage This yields 23.4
